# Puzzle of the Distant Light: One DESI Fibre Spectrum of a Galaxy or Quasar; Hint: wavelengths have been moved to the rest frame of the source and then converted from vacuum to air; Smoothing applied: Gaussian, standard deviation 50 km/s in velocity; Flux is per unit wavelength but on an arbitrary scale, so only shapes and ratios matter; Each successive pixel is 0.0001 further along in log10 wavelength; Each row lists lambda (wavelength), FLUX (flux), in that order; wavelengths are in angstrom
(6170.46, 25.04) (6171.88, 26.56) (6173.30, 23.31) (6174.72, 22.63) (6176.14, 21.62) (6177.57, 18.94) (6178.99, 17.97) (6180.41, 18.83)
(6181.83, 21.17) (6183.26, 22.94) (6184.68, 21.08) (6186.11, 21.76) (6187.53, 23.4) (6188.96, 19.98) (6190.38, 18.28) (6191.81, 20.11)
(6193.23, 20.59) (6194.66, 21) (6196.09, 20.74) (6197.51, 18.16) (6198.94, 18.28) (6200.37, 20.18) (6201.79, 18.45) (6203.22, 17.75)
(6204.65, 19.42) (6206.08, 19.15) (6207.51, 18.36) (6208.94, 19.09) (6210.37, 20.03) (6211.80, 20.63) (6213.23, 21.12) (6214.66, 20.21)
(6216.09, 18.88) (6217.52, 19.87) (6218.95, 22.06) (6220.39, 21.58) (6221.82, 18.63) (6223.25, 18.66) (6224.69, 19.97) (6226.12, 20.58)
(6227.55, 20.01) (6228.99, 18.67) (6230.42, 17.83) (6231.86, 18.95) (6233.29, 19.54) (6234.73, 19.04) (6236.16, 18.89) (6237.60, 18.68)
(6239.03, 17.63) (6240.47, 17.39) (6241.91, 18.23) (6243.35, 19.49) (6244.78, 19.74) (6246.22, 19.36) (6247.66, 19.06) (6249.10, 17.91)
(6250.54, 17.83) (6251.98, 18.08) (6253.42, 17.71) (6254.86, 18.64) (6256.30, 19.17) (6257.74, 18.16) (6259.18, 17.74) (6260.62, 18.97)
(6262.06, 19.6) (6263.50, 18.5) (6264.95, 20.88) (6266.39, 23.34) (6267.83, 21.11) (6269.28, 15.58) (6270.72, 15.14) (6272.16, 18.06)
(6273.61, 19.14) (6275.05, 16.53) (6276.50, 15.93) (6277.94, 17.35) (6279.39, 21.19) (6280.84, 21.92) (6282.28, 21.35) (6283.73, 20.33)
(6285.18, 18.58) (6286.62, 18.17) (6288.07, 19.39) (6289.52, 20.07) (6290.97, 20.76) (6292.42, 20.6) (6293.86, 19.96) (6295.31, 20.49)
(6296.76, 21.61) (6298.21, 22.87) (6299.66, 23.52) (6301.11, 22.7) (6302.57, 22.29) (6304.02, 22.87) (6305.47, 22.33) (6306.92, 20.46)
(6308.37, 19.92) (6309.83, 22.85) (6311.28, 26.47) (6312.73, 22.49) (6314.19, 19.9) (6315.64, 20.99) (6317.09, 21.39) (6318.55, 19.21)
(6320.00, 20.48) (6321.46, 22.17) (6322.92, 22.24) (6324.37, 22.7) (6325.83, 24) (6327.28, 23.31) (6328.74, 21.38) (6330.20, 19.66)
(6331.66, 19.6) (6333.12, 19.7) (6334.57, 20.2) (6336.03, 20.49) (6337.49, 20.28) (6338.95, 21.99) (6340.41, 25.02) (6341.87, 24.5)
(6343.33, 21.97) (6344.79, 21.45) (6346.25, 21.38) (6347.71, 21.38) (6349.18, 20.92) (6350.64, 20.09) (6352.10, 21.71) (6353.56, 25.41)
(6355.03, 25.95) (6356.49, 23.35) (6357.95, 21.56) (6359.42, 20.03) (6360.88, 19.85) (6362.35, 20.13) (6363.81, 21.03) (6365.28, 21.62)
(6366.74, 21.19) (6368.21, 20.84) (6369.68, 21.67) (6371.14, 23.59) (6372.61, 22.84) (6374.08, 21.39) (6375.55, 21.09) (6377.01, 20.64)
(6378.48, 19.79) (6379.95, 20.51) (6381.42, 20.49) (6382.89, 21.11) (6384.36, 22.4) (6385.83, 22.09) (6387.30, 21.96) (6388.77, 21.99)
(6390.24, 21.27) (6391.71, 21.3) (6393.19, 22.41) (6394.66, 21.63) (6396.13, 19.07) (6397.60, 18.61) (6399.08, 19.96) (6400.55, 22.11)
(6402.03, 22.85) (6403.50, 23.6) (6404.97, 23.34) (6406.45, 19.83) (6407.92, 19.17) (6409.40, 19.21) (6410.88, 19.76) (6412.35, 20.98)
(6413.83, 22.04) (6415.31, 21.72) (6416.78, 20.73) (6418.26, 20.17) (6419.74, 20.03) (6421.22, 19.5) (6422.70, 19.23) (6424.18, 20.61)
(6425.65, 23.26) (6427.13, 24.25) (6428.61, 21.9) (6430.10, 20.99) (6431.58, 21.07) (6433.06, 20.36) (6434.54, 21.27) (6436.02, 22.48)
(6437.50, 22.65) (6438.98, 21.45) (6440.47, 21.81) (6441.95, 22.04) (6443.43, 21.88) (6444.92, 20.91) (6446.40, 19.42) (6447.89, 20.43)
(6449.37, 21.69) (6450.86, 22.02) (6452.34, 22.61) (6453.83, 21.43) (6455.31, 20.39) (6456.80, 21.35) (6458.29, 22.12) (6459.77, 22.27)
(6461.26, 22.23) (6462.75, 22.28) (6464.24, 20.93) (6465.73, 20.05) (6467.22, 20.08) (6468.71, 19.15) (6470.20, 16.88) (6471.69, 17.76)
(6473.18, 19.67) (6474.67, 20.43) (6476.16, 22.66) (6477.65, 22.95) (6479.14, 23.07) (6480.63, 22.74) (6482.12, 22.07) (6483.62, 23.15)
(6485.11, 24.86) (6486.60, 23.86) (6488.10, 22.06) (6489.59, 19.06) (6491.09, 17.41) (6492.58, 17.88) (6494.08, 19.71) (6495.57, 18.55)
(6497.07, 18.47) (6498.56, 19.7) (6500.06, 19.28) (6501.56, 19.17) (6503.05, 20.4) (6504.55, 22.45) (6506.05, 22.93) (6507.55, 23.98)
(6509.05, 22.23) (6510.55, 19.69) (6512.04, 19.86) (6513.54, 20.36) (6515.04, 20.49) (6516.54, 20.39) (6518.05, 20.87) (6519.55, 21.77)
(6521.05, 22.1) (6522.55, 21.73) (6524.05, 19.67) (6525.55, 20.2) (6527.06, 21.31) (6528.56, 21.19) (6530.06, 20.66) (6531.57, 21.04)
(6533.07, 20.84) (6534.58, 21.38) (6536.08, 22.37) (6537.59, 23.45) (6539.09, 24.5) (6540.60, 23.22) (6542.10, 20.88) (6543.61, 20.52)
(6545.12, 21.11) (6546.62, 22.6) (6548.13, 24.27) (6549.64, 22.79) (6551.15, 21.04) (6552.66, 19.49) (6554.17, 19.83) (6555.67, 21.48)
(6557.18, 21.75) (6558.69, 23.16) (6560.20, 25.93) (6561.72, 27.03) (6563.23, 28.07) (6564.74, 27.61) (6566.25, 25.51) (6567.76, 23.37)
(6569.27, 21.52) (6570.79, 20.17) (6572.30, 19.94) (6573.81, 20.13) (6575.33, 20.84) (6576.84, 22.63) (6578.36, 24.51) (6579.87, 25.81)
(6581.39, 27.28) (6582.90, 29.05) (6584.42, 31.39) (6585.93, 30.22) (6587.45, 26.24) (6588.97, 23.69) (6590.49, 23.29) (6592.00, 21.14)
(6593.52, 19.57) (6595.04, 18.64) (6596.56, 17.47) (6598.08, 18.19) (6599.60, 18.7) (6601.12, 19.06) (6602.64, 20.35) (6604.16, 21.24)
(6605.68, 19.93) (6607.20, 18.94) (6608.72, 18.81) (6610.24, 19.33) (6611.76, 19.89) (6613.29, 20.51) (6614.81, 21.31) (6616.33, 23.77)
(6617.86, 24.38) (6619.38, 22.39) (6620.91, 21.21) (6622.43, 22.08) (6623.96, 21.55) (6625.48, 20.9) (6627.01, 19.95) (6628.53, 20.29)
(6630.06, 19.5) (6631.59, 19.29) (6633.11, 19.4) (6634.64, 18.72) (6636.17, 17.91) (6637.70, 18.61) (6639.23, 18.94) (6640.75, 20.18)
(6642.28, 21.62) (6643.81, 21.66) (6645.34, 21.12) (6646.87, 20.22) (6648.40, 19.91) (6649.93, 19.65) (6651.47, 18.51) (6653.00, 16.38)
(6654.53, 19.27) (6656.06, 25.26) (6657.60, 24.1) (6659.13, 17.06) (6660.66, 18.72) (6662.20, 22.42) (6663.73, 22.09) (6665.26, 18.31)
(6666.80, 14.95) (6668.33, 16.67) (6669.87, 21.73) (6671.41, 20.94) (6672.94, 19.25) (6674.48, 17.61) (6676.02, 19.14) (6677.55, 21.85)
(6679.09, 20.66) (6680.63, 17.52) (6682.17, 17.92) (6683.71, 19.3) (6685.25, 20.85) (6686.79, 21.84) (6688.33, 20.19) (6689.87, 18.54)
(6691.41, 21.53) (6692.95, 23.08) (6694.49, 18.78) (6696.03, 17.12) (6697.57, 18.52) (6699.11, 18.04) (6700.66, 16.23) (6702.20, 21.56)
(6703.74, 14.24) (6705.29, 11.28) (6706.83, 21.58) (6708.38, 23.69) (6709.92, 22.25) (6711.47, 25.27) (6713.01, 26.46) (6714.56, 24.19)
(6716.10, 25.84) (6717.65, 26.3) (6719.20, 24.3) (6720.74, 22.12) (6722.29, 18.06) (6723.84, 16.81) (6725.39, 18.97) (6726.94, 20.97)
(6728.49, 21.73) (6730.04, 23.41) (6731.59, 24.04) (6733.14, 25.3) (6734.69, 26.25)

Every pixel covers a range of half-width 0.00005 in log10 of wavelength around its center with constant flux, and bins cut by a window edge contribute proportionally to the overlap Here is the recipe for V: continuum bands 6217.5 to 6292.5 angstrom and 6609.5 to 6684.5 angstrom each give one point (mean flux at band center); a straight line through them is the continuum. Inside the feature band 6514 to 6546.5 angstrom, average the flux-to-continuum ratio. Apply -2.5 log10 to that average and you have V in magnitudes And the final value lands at -0.09 mag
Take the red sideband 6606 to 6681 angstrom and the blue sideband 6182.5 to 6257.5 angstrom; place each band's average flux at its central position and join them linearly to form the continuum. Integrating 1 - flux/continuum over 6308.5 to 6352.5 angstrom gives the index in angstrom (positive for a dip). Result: -4.50 angstrom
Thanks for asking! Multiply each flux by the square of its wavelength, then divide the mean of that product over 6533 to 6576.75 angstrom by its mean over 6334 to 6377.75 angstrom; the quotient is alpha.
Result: 1.10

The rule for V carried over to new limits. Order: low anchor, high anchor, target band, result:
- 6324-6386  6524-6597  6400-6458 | 0.04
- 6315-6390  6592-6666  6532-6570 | -0.12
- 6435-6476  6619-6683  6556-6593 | -0.20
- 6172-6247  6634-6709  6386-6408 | -0.09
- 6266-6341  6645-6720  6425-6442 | -0.07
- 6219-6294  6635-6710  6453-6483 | -0.09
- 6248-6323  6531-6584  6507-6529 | 0.08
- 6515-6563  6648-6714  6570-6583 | -0.08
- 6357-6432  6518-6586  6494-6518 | 0.10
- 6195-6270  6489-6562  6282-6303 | -0.06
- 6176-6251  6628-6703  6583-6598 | -0.20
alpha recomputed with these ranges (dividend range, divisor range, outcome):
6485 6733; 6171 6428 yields 1.13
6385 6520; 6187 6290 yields 1.17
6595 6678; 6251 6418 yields 1.05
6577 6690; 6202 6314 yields 1.19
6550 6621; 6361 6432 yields 1.12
